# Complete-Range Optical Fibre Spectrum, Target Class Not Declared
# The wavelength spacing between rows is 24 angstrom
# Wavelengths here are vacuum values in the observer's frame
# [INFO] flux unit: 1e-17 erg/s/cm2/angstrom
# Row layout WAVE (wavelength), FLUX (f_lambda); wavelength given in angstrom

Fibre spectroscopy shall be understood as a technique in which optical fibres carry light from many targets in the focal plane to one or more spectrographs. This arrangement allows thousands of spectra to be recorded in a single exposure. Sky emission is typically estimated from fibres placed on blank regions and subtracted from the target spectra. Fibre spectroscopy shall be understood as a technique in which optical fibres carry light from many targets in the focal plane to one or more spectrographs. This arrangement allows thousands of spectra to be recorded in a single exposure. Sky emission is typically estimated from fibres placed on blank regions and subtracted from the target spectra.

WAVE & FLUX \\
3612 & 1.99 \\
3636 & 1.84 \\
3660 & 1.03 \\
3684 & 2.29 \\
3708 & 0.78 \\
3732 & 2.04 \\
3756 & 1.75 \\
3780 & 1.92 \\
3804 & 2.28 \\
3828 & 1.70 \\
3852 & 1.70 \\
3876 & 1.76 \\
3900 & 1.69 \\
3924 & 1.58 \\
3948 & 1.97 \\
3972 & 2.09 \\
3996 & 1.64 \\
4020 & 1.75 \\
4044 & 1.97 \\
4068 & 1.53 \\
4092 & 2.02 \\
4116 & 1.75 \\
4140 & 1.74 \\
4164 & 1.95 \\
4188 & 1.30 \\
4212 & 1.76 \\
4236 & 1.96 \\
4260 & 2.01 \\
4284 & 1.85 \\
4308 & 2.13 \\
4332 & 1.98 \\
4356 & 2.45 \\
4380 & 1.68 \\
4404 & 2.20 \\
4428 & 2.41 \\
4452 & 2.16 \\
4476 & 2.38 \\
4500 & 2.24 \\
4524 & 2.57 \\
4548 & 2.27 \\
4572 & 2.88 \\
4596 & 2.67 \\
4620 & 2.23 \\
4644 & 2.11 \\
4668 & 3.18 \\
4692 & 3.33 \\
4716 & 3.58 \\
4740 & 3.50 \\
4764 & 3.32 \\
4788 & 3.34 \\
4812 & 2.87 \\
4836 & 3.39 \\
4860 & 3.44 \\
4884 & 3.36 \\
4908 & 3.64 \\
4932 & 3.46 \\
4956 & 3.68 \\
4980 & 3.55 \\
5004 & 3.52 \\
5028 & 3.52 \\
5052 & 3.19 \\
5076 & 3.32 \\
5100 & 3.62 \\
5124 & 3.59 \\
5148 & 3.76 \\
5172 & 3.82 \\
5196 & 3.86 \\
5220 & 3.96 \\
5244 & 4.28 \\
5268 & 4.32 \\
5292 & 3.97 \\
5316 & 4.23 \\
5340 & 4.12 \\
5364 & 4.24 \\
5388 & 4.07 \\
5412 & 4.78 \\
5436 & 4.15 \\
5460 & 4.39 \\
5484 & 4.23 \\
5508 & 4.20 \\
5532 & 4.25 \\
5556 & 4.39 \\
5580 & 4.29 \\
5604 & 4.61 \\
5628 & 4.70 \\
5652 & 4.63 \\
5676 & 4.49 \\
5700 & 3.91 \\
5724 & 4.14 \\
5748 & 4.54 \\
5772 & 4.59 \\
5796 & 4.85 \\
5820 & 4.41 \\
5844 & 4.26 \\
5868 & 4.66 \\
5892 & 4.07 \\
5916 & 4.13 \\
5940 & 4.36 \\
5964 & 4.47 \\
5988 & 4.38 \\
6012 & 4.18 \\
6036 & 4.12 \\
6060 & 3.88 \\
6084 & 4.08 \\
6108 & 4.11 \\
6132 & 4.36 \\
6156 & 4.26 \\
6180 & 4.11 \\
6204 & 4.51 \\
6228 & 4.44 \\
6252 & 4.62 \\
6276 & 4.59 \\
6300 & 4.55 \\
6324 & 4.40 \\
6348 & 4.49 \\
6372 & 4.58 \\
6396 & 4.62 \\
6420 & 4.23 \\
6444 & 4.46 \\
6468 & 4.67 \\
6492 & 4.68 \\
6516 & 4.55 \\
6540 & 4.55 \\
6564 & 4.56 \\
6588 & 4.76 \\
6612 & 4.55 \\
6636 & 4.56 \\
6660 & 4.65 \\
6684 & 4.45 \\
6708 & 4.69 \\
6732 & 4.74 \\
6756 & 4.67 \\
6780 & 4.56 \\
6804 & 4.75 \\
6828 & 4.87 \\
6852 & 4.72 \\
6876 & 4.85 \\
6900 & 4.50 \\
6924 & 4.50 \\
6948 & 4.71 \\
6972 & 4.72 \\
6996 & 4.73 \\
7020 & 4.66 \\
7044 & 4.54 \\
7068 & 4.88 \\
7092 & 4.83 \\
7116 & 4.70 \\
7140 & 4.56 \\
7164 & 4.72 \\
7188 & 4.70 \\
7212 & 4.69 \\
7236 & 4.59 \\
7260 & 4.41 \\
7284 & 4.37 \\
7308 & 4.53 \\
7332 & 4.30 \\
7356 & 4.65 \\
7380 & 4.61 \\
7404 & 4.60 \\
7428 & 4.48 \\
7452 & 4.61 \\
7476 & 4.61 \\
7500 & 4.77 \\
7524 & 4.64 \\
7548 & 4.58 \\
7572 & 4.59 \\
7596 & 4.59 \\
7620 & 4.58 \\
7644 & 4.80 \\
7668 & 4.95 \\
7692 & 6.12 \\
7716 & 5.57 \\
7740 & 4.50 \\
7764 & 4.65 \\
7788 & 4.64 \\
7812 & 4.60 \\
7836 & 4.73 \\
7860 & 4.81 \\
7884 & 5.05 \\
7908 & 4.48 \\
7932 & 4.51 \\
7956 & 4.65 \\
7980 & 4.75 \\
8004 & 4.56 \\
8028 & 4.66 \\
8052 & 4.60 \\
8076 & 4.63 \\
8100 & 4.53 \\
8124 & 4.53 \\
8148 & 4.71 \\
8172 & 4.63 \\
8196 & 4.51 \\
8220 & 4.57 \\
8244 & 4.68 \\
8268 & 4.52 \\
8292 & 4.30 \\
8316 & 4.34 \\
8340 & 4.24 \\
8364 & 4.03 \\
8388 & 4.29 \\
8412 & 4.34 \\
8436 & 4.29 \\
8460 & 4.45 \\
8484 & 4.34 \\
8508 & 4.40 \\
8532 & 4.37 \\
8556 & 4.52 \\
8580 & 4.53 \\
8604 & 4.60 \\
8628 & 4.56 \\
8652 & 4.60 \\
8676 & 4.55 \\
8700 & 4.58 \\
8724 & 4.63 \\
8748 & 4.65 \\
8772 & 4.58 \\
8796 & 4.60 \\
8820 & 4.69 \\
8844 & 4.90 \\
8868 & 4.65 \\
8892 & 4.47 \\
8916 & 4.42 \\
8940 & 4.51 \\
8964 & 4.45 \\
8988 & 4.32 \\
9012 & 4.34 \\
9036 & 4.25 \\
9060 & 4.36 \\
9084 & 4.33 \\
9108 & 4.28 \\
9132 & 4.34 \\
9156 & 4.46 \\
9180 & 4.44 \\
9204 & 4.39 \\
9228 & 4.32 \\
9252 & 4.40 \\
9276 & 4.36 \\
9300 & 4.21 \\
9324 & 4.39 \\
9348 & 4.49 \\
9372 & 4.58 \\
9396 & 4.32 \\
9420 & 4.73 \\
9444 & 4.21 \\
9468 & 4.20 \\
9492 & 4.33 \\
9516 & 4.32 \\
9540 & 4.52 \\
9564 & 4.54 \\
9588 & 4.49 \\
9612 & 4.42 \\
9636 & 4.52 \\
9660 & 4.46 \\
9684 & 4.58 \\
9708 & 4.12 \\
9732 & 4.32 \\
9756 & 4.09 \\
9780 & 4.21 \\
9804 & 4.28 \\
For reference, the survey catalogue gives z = 0.171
